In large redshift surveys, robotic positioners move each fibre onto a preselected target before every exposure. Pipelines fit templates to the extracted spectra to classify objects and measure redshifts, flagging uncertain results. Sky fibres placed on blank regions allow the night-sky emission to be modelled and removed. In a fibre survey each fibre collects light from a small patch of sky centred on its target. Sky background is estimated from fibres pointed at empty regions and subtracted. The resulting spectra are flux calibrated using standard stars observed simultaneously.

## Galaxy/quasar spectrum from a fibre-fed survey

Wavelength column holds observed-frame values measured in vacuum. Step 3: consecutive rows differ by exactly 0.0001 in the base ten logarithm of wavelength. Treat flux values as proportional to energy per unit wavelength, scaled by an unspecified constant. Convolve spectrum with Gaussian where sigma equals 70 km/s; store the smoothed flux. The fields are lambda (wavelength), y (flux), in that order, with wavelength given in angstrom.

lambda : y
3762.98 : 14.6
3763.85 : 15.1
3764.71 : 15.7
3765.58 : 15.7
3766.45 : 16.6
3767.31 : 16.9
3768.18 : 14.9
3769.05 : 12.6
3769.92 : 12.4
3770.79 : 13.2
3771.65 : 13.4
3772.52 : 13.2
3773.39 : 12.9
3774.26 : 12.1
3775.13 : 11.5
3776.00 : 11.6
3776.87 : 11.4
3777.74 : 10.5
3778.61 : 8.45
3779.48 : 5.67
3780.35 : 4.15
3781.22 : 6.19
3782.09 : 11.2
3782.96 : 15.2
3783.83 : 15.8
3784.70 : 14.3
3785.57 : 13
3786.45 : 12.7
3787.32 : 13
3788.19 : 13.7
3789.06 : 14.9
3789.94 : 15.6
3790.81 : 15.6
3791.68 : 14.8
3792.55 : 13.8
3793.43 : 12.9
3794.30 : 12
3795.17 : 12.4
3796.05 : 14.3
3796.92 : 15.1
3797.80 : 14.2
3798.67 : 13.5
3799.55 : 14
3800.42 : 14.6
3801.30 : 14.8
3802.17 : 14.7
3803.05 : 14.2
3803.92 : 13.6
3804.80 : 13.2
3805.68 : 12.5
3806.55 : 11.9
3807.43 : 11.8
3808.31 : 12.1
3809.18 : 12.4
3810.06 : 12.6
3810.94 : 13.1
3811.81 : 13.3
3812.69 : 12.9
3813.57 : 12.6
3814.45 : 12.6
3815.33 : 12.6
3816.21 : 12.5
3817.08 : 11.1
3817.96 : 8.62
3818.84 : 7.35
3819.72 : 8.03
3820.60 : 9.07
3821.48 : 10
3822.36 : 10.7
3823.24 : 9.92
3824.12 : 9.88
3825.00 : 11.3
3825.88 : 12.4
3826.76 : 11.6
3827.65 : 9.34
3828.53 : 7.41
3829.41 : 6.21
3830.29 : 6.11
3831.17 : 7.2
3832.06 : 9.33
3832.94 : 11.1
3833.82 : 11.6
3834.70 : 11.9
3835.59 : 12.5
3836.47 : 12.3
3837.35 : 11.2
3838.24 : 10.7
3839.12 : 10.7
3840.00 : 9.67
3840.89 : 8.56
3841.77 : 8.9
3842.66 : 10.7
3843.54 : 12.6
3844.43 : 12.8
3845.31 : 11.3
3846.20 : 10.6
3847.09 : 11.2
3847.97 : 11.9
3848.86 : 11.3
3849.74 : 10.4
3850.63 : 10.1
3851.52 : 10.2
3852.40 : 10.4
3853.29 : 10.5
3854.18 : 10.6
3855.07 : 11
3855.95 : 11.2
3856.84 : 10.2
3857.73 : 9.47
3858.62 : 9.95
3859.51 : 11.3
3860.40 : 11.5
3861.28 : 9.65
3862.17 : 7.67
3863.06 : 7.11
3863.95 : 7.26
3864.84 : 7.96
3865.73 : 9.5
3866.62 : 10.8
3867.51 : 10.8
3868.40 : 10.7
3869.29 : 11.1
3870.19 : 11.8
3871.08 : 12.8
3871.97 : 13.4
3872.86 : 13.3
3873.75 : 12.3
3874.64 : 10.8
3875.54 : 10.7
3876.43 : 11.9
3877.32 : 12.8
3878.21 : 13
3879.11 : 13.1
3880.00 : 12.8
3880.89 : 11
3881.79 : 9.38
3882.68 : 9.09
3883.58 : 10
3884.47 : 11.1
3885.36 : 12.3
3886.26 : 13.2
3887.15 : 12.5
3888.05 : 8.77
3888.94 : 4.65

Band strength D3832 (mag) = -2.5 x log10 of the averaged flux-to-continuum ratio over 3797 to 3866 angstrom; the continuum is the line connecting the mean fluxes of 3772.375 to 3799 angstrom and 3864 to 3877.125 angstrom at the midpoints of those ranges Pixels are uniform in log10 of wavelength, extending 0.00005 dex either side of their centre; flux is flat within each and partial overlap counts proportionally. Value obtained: 0.079 mag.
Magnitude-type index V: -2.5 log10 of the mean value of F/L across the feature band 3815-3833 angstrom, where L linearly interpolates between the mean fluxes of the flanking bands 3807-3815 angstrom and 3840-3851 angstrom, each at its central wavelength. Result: 0.24 mag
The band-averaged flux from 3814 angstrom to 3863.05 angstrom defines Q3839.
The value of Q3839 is 10.3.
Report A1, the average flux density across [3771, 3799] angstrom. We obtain 12.5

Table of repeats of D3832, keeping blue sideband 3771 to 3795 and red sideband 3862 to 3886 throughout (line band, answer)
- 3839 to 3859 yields 0.07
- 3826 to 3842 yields 0.17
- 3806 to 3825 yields 0.05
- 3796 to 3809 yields -0.14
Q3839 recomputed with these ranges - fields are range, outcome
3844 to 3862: 10.7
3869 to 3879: 12.2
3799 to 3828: 11.9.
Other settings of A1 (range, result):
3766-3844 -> 11.9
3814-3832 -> 9.69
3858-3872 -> 10.1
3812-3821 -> 10.8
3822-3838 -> 10.1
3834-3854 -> 10.9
